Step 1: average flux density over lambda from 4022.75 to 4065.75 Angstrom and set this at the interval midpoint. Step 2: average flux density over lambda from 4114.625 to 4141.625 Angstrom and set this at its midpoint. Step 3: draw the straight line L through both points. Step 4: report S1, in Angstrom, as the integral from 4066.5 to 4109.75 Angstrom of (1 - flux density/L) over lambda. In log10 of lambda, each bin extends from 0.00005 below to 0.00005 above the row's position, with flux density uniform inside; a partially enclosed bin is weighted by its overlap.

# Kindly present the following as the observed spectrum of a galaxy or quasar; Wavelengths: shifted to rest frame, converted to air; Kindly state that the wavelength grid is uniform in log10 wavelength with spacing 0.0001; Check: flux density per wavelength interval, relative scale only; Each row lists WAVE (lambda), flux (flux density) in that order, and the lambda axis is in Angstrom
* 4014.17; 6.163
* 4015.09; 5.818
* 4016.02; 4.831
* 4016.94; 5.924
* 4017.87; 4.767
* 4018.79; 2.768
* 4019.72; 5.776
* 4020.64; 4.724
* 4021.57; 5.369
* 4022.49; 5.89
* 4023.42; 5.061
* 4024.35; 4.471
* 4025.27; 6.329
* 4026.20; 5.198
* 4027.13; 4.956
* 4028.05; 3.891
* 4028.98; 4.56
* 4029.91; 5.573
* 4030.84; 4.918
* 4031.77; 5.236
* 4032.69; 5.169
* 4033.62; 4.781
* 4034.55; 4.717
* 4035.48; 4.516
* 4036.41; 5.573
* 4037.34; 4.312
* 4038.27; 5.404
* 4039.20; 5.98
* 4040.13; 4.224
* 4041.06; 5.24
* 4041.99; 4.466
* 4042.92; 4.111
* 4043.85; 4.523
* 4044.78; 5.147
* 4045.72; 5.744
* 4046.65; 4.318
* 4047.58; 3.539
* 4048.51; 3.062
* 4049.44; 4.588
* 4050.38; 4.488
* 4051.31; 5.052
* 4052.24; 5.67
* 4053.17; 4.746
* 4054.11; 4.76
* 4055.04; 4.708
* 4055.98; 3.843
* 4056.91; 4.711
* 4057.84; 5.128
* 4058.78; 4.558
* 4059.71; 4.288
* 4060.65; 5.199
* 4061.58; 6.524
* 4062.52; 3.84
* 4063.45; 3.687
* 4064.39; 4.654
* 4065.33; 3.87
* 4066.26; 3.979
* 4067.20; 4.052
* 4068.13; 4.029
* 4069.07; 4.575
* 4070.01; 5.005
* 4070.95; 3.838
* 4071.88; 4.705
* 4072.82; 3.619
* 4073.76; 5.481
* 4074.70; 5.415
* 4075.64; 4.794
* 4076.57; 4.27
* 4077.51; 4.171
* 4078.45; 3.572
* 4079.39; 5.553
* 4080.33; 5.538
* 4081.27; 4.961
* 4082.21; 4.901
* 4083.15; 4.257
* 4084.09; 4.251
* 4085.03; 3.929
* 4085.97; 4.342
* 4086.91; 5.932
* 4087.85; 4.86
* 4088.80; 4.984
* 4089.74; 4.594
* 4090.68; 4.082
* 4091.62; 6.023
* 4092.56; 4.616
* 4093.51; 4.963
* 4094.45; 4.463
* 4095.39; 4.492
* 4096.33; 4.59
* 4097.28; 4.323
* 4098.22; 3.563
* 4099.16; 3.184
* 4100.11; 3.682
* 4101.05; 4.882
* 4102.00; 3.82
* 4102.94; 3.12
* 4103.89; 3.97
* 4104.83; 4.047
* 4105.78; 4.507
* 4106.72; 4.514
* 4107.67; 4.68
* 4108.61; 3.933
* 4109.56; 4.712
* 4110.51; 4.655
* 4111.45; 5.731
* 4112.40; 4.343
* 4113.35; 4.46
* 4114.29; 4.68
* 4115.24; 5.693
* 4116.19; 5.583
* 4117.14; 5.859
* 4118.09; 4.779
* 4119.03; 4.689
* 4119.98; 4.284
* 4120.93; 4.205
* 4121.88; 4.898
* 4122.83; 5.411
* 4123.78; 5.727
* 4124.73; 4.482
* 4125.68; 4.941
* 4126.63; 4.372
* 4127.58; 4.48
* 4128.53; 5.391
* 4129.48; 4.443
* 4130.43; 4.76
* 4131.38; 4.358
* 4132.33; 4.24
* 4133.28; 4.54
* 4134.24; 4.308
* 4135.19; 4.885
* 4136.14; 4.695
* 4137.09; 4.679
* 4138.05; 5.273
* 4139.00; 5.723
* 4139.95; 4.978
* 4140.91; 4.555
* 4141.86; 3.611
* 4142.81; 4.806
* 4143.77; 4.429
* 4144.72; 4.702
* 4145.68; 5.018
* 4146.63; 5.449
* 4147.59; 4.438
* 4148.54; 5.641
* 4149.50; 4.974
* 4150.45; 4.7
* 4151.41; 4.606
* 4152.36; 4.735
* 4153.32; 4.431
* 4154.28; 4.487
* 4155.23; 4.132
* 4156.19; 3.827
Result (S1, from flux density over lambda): 3.10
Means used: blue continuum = 4.77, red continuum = 4.85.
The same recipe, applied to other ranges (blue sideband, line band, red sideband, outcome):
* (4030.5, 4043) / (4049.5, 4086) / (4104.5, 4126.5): 2.19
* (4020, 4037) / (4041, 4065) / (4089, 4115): 1.07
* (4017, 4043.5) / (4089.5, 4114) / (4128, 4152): 2.26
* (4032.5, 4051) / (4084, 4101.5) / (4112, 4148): 0.85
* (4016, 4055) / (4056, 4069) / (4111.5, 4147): 0.99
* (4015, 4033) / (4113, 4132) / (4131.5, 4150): -0.20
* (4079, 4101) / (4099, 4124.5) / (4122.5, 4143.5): 0.40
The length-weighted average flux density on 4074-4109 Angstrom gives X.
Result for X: 4.49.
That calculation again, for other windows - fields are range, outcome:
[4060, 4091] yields 4.59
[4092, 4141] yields 4.62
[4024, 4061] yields 4.79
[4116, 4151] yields 4.81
